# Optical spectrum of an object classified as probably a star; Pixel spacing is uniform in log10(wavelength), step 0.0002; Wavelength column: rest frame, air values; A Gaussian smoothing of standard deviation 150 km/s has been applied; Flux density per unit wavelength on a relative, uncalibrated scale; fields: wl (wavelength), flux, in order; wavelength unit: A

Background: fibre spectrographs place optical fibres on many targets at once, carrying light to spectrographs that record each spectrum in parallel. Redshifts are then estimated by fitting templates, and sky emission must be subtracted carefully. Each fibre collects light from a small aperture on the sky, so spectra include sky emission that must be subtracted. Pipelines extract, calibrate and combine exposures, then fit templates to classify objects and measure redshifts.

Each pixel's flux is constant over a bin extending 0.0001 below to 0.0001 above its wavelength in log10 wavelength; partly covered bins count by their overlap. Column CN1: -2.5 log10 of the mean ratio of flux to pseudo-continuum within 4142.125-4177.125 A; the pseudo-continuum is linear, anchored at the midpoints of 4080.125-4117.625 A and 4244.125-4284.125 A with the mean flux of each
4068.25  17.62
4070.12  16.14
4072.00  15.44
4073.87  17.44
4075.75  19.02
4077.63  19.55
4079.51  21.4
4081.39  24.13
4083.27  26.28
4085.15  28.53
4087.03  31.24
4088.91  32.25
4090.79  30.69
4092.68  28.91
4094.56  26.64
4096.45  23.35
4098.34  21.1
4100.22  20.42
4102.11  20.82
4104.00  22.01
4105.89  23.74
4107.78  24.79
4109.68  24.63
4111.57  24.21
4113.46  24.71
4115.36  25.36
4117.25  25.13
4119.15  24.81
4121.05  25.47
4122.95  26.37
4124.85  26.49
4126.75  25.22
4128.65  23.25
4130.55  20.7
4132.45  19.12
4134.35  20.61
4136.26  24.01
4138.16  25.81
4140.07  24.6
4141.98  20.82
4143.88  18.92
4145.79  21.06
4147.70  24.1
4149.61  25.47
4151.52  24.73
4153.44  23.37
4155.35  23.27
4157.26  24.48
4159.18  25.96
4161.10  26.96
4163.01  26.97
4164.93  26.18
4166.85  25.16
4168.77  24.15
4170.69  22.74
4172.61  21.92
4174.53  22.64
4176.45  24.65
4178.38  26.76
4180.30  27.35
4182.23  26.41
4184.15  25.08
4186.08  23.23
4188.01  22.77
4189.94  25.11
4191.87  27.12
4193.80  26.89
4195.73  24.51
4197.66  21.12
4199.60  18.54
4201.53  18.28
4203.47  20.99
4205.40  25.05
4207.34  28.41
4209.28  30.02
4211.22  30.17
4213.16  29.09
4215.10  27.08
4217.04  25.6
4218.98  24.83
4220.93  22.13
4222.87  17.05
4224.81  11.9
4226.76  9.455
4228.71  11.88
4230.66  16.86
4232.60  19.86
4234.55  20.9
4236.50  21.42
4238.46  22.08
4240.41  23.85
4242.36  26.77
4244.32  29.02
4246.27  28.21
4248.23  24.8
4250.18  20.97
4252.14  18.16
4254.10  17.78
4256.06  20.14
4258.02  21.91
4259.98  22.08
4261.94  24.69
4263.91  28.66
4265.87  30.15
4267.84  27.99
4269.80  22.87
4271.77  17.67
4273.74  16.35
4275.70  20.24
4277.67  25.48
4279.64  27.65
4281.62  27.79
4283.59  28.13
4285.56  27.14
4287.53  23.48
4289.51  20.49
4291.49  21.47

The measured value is 0.04 mag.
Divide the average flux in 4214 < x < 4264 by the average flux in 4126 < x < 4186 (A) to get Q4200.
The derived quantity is 0.89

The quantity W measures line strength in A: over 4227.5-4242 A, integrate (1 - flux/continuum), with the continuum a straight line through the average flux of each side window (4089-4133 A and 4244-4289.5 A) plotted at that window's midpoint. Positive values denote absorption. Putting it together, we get 2.6 A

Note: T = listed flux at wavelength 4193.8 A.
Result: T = 26.89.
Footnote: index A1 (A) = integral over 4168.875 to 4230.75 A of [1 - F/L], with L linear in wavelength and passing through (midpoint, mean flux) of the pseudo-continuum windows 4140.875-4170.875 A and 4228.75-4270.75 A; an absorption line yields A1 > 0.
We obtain 1.36 A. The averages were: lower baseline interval 24.1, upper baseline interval 23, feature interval 23.1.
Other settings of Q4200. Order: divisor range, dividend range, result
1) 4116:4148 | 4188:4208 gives 1.01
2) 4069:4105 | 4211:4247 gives 0.93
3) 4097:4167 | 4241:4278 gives 0.98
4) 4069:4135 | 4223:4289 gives 0.94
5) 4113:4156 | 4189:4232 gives 0.95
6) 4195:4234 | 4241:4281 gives 1.09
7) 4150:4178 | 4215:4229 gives 0.75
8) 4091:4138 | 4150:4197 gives 1.04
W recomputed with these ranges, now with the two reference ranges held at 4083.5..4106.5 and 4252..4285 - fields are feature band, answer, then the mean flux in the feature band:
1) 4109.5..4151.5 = 2.8 A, 23.7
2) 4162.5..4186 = -0.1 A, 24.9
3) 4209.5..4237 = 3.8 A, 20.8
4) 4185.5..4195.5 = -0.2 A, 25.1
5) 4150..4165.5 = -0.1 A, 25.2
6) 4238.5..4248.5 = -1.0 A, 26.2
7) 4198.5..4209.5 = 0.6 A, 23.1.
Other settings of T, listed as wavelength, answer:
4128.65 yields 23.25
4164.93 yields 26.18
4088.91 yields 32.25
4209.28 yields 30.02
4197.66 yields 21.12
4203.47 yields 20.99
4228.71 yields 11.88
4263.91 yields 28.66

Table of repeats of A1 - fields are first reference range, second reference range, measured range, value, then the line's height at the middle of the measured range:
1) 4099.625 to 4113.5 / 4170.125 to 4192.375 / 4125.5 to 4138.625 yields 0.6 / 23.6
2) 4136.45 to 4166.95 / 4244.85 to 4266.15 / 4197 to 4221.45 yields -1.1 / 23.7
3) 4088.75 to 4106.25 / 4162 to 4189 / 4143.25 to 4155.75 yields 0.8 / 24.7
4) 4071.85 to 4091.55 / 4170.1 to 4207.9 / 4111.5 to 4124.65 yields -0.5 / 24.3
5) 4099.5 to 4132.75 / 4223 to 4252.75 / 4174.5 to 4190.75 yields -2.3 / 21.9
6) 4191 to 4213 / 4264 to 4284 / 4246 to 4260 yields 1.8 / 24.6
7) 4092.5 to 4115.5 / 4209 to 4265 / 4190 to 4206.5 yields -0.2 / 22.7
